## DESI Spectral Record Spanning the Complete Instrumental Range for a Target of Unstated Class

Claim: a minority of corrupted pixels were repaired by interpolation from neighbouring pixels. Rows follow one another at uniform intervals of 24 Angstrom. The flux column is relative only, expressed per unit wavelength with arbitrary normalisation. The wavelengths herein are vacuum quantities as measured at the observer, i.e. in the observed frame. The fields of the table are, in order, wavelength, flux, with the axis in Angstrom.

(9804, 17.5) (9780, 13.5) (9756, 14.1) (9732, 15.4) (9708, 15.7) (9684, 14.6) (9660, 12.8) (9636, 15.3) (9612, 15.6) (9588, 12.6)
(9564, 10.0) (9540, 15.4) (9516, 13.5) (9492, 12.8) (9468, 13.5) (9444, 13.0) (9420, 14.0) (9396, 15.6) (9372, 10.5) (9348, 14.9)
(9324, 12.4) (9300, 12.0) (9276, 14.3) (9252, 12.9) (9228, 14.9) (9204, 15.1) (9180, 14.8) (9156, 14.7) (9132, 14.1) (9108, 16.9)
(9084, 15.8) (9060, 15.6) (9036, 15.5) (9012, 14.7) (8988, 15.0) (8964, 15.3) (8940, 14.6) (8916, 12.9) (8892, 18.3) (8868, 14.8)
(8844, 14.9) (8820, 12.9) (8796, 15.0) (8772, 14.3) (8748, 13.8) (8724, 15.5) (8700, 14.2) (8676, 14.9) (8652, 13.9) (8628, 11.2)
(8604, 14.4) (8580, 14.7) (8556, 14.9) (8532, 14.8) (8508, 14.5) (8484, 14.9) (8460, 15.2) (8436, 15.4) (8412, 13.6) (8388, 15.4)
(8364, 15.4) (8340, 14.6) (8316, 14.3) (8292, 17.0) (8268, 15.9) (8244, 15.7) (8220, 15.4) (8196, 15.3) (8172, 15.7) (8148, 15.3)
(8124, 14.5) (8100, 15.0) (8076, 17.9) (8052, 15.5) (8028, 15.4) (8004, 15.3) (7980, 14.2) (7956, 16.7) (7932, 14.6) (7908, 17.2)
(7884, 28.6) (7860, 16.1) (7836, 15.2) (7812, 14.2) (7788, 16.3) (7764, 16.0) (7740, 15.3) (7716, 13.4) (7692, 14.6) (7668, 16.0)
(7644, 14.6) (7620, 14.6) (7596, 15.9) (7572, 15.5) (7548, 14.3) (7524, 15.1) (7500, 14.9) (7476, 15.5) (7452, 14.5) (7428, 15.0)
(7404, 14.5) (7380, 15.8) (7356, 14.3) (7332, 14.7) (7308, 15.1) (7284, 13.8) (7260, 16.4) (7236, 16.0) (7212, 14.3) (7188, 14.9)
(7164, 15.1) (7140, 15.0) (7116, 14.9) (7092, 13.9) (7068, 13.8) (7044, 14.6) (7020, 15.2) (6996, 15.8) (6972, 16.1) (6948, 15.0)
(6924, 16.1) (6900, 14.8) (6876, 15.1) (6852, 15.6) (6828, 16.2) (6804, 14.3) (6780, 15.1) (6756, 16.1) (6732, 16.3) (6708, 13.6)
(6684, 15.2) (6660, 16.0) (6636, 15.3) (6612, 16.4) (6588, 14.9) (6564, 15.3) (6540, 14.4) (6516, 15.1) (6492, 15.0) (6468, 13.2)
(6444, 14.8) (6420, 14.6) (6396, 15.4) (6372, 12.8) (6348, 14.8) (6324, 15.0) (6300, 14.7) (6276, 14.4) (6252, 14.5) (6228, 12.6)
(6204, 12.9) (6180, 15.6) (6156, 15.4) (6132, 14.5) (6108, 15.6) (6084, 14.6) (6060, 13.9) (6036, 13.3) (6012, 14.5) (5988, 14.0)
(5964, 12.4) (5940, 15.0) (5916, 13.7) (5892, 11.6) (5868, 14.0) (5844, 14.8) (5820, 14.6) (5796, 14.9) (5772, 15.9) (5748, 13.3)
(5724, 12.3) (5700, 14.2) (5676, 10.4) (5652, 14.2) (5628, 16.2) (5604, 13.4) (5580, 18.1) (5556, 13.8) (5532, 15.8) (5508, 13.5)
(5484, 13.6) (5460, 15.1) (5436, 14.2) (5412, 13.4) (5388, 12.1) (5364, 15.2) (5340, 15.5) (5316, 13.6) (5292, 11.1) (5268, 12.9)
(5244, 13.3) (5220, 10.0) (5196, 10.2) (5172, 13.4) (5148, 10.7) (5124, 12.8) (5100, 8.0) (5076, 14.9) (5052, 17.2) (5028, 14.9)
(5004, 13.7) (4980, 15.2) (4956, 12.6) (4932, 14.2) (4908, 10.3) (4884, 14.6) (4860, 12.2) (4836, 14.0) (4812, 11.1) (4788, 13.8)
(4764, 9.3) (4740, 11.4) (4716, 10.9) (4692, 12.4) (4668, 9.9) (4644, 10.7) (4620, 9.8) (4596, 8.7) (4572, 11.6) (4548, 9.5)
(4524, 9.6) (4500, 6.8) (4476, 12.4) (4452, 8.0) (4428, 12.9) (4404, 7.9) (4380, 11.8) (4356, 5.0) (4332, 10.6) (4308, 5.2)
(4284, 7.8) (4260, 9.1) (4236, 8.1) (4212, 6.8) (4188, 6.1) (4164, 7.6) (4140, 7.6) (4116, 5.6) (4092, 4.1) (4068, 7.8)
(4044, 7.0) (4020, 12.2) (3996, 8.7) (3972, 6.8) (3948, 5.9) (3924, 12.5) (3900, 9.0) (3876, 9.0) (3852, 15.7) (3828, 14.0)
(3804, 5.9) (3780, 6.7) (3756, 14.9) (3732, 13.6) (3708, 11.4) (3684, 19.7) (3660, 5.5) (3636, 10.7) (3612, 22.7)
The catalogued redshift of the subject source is 0.20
